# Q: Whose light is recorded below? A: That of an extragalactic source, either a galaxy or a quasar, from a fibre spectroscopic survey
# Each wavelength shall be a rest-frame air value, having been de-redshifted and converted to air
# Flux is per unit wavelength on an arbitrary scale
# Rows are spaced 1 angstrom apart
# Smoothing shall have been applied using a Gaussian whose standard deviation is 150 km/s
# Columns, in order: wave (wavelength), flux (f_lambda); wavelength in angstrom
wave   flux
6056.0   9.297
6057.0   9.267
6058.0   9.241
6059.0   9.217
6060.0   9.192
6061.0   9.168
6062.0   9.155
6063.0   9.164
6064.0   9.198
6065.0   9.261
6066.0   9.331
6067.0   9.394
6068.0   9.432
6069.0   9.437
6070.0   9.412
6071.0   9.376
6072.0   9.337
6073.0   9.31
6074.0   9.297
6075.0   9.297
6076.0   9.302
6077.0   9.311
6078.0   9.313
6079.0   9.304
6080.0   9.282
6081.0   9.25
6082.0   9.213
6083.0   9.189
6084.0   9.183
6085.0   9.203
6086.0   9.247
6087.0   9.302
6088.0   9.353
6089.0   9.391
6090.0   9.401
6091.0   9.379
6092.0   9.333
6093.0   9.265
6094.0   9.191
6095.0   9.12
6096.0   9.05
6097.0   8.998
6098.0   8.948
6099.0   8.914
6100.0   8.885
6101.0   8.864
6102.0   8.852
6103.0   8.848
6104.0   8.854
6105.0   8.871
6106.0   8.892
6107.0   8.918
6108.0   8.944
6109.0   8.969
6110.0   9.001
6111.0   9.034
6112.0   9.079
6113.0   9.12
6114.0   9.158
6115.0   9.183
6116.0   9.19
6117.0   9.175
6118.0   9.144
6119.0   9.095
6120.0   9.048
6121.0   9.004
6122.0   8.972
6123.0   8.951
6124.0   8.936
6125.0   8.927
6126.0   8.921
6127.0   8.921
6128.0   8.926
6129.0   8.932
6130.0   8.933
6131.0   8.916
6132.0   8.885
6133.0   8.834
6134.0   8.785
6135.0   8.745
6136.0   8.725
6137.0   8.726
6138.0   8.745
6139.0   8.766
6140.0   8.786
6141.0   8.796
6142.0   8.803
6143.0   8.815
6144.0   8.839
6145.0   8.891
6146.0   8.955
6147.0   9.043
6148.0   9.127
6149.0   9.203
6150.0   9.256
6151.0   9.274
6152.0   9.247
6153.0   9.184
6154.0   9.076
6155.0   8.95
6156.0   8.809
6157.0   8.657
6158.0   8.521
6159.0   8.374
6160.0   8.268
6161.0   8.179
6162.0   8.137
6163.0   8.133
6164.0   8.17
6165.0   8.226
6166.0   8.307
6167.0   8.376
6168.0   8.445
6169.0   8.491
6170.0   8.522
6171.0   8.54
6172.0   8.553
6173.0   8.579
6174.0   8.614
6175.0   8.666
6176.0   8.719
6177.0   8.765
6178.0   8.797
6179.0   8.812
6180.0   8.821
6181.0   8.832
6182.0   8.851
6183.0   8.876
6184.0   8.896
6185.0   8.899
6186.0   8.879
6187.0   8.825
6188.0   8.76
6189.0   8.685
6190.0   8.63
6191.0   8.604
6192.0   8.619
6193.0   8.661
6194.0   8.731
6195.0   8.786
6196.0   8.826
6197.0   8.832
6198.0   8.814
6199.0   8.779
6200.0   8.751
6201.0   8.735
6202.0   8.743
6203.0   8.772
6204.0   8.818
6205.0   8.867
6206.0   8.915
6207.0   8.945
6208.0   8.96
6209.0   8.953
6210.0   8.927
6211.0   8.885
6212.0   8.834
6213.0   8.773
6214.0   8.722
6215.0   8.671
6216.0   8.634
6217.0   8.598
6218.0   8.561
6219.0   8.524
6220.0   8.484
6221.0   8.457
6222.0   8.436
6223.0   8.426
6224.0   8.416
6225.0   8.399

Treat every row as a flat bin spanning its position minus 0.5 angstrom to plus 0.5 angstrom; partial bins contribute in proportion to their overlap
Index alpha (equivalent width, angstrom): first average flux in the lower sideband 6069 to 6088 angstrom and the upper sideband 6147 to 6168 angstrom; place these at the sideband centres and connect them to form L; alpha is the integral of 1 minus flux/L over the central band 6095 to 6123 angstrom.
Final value 0.2 angstrom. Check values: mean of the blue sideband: 9.29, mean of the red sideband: 8.68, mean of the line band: 9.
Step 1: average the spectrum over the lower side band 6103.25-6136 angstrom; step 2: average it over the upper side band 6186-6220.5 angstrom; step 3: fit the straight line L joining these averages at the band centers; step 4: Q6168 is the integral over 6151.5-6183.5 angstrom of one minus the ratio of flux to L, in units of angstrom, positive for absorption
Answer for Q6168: 0.9 angstrom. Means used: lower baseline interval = 8.97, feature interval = 8.61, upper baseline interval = 8.76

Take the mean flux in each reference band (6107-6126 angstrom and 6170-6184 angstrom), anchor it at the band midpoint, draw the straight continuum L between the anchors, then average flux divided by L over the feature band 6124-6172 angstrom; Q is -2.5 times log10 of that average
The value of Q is 0.02 mag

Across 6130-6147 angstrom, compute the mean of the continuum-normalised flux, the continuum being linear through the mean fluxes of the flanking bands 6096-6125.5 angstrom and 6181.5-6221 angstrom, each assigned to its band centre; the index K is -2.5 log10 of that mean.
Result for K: 0.01 mag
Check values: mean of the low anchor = 8.99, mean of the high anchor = 8.77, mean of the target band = 8.82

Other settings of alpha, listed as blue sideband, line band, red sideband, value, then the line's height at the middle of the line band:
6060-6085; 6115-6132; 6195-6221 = 0.2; 9.09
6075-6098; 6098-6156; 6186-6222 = 0.7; 9.07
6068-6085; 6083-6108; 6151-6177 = 0.1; 9.14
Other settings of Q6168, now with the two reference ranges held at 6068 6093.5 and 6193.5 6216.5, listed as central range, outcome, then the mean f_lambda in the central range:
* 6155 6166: 0.8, 8.37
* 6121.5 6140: 0.5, 8.86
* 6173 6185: 0.2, 8.78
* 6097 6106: 0.3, 8.89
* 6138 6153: 0.1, 8.98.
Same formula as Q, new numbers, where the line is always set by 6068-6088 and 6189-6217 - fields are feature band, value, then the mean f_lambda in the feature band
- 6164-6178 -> 0.05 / 8.52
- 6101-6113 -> 0.03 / 8.94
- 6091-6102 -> 0.02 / 9.06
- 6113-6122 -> 0.00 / 9.12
